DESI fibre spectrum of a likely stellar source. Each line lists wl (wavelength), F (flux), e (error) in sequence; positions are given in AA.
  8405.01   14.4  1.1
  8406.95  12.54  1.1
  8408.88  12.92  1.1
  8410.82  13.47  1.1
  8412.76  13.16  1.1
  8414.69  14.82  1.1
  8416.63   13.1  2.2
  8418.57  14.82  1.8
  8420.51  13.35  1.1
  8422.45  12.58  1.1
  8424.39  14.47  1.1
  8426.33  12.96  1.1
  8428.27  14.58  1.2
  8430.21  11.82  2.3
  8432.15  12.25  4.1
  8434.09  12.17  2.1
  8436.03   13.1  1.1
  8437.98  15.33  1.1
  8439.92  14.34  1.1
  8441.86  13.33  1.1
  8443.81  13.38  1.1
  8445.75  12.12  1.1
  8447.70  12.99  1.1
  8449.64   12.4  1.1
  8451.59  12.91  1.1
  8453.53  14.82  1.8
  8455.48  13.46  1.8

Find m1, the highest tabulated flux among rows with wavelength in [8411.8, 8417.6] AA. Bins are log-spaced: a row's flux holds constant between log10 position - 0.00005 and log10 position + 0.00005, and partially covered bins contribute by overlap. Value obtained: 14.82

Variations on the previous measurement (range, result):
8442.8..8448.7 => 13.38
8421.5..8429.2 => 14.58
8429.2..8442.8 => 15.33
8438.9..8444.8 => 14.34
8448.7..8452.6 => 12.91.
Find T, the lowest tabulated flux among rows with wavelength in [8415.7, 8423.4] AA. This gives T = 12.58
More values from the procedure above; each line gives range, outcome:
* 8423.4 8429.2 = 12.96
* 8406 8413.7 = 12.54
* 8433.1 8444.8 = 12.17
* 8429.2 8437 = 11.82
